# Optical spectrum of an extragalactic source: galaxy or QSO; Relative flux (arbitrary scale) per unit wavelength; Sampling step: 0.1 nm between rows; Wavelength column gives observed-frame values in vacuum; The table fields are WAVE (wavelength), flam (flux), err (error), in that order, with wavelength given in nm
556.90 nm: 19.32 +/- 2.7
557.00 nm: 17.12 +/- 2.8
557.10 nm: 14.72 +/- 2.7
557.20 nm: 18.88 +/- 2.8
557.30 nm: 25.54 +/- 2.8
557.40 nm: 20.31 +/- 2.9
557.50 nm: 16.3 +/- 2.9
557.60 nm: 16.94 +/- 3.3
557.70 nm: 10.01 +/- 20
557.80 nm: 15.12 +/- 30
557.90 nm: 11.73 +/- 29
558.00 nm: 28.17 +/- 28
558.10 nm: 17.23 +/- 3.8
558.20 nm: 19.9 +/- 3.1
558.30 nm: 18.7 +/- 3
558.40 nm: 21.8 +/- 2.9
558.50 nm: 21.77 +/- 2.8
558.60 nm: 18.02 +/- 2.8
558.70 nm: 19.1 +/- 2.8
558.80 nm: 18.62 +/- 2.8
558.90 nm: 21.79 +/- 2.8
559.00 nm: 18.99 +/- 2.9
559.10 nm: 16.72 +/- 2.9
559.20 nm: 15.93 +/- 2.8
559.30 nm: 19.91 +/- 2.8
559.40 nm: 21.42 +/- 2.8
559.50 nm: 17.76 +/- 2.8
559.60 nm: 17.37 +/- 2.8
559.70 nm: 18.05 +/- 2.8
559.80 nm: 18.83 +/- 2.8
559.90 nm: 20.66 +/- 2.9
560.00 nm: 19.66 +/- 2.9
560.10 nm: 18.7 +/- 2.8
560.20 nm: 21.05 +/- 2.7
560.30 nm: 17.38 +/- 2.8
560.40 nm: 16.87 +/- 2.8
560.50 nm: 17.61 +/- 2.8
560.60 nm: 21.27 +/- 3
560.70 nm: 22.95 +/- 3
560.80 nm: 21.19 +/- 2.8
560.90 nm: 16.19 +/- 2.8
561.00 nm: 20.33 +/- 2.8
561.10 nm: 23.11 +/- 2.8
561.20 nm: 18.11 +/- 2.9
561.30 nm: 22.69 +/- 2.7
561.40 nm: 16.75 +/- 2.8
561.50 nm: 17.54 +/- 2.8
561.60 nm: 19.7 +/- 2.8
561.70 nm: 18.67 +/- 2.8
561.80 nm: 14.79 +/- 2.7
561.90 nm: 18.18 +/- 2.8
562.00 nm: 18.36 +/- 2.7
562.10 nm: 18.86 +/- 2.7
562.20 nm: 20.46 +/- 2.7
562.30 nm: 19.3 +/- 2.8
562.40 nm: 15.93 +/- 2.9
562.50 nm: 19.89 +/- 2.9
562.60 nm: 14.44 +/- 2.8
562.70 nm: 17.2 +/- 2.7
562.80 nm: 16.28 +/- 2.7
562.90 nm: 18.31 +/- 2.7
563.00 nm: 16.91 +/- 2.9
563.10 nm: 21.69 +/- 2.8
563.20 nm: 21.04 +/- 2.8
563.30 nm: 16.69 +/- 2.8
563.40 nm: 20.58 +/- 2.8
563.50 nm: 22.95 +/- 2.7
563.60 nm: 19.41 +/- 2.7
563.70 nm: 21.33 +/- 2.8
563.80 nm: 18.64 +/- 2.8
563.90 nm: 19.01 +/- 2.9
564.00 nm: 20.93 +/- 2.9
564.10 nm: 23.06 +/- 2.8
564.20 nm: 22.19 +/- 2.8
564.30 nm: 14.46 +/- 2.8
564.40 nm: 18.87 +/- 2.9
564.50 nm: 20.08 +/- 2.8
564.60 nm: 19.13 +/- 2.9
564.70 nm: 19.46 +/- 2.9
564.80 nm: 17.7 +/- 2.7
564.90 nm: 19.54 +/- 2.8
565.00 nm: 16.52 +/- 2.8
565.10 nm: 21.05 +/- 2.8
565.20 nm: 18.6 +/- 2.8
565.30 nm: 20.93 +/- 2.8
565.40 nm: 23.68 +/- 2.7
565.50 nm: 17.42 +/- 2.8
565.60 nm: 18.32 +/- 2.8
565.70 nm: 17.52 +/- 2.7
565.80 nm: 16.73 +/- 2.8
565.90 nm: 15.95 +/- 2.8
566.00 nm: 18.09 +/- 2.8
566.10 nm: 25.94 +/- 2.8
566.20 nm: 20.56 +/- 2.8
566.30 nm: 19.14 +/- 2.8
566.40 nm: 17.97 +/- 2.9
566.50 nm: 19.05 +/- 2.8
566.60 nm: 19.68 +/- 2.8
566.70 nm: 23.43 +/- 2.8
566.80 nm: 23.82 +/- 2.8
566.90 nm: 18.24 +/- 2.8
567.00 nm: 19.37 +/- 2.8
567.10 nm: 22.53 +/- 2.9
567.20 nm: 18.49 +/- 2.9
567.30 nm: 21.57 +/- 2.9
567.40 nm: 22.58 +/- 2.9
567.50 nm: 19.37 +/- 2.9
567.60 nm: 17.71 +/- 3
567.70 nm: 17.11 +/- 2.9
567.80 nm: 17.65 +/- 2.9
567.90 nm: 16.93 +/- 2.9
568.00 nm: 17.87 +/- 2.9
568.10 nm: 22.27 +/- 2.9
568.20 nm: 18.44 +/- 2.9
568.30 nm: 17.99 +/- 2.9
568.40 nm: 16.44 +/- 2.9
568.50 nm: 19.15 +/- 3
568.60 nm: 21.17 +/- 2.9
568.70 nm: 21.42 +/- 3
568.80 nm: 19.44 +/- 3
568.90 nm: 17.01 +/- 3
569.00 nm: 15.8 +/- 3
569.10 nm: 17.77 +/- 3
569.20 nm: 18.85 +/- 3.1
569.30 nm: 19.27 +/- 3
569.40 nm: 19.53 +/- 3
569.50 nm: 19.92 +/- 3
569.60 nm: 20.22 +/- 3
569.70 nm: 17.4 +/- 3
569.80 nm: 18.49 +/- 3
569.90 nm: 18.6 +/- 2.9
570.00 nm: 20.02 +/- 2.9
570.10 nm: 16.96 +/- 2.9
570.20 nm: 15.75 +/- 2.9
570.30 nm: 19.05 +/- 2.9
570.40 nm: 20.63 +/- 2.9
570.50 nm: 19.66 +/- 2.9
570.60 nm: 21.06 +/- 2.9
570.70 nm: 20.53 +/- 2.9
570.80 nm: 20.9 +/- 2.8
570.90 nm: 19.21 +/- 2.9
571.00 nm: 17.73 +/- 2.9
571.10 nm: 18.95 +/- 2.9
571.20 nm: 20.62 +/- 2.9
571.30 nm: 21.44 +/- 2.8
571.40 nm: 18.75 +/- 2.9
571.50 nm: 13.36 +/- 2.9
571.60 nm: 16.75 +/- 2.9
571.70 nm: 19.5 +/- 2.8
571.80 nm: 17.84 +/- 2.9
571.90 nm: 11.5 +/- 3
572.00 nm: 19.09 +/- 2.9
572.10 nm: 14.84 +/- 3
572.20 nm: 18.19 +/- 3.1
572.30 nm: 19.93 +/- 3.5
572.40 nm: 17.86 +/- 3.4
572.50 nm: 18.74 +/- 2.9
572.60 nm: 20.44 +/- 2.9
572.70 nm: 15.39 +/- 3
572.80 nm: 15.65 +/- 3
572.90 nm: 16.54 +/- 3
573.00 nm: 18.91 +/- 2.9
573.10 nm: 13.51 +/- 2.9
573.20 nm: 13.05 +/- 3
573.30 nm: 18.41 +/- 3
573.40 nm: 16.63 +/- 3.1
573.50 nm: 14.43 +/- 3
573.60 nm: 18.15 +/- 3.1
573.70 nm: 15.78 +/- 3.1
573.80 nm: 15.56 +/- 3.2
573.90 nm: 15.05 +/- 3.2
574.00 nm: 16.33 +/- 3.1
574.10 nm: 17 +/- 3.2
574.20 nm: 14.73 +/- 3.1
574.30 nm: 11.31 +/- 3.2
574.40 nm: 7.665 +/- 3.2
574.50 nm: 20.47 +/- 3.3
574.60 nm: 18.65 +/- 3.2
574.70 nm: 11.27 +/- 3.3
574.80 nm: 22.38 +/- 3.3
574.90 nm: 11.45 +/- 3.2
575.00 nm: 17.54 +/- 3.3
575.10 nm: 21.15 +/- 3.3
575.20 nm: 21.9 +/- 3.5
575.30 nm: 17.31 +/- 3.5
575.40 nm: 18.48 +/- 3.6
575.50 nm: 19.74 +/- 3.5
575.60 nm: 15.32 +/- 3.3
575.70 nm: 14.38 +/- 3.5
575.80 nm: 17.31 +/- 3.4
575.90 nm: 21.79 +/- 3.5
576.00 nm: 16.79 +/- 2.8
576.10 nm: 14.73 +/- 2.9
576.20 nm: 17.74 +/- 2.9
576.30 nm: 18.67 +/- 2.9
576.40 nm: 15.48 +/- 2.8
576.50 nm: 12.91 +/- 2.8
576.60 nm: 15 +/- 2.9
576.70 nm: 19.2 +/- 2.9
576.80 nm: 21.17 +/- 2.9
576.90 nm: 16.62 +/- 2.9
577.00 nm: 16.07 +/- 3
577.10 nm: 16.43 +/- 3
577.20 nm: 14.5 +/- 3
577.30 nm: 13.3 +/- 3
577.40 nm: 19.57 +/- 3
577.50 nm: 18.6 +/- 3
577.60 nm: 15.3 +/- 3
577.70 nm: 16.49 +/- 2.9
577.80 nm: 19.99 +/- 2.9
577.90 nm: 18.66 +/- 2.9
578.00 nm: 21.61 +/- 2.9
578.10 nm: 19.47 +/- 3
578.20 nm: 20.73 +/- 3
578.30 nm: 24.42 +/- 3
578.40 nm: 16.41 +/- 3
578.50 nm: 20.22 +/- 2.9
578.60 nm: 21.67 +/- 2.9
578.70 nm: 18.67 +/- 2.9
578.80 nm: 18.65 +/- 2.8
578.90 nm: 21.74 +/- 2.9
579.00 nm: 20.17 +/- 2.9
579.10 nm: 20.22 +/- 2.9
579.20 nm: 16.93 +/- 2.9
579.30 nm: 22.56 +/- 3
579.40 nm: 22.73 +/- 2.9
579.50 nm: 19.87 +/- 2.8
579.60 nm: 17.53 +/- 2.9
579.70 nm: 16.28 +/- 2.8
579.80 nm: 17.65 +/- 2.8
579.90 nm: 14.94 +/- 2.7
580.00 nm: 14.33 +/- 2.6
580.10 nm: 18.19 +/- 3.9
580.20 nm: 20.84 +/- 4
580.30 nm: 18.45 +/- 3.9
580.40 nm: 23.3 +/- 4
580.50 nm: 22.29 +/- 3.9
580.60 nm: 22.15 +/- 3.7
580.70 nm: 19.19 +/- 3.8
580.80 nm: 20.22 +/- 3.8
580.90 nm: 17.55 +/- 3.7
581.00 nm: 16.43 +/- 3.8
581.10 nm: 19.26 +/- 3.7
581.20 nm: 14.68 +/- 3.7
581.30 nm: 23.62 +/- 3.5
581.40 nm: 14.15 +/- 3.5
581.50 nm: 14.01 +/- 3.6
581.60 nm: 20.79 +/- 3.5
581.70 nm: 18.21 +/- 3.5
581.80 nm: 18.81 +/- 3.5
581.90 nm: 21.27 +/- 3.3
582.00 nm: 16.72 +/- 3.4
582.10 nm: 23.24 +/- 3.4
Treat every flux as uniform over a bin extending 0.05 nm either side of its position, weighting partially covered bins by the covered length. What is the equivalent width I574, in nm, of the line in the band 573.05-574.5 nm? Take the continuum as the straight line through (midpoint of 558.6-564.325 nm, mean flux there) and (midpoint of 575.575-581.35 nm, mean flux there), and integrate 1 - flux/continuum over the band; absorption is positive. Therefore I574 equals 0.28 nm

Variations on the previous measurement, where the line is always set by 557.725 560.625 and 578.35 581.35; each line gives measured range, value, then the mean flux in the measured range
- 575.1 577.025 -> 0.17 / 17.5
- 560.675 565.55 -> -0.06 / 19.2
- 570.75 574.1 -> 0.33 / 17.2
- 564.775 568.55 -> -0.07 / 19.4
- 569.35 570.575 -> 0.01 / 18.9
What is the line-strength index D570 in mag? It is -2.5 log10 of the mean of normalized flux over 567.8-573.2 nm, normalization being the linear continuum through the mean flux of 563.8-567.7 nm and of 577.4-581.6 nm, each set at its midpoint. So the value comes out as 0.066 mag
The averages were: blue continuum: 19.7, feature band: 18.3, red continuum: 19.1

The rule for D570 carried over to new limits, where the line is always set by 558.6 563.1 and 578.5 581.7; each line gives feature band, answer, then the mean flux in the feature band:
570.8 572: 0.05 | 18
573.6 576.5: 0.14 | 16.6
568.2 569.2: 0.02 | 18.5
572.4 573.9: 0.15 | 16.5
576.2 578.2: 0.09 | 17.4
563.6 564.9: -0.04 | 19.6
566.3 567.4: -0.09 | 20.5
